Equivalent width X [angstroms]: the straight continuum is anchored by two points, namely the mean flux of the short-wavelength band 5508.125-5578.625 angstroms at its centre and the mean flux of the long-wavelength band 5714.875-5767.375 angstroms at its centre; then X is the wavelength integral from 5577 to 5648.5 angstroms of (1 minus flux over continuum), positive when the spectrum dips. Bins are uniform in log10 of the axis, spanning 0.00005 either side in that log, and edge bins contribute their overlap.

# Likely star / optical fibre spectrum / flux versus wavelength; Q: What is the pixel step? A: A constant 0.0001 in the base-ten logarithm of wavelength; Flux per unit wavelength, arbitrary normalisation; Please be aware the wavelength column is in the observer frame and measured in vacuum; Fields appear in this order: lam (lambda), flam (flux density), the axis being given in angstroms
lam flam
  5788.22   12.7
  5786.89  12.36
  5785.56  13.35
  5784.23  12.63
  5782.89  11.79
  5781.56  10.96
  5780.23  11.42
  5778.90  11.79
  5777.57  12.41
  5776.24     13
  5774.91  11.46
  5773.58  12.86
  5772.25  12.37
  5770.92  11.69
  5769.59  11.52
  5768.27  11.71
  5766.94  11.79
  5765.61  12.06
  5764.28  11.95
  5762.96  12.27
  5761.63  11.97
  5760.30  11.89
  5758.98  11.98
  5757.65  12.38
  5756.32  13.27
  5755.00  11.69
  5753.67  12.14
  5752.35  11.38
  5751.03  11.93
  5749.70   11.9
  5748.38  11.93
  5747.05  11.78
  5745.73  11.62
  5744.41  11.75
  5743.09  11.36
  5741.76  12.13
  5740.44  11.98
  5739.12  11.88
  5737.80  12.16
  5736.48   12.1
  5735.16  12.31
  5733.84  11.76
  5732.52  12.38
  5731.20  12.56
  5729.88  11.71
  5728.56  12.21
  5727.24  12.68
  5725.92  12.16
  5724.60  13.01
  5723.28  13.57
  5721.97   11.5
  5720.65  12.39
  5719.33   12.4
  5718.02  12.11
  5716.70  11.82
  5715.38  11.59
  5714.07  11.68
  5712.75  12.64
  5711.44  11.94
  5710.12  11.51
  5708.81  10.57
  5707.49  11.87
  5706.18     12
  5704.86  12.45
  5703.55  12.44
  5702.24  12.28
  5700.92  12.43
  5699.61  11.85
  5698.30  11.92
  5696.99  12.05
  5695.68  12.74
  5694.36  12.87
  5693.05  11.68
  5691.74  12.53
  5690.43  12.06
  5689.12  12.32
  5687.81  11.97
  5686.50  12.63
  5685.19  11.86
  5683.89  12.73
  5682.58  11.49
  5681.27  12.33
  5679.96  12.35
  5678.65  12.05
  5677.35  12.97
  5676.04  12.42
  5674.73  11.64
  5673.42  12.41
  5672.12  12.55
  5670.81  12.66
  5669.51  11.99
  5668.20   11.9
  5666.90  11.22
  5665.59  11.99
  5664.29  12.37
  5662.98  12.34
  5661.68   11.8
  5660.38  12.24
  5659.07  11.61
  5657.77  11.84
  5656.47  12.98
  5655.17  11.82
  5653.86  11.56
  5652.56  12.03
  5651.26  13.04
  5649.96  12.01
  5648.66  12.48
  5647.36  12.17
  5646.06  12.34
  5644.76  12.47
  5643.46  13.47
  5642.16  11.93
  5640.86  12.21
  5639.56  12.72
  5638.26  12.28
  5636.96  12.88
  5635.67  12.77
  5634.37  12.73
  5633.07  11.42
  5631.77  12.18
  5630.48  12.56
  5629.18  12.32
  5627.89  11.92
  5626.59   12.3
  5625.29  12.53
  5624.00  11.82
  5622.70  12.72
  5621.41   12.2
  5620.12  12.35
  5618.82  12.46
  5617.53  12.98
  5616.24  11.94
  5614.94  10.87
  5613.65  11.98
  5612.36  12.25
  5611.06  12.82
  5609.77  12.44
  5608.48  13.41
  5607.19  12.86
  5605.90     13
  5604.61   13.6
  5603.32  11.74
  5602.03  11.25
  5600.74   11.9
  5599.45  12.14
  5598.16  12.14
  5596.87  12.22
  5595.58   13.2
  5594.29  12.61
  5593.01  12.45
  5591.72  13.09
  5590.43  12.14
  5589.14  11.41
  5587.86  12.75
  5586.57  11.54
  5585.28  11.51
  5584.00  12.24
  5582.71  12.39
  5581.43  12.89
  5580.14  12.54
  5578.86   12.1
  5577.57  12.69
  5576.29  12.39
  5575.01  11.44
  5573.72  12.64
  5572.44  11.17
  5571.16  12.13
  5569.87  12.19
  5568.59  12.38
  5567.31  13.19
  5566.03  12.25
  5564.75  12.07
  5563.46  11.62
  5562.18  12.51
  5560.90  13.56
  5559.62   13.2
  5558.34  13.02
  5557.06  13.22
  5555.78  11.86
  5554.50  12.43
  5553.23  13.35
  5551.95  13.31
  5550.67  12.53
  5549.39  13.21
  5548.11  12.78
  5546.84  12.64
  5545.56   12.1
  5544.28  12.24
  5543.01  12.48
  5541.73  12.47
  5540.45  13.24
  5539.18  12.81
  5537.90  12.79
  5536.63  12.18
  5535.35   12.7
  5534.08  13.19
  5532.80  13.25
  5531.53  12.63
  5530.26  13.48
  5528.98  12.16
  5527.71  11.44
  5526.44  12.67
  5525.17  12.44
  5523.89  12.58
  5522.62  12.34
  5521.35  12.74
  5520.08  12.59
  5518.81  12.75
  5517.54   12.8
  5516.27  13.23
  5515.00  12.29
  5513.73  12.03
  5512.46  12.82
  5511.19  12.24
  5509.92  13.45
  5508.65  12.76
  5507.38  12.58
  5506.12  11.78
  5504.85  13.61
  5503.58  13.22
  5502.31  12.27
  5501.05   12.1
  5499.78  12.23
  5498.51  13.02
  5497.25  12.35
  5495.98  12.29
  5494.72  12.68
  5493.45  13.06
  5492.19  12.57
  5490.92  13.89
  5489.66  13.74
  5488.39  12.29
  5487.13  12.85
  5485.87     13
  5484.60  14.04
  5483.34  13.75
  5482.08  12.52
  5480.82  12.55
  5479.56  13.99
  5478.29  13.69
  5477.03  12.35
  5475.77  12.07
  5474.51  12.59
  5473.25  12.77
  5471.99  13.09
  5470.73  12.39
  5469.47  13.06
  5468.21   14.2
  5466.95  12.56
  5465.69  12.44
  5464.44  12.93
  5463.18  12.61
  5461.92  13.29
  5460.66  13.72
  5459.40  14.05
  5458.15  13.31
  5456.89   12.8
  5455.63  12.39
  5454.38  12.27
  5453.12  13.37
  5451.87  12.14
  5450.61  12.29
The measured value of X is 0.30 angstroms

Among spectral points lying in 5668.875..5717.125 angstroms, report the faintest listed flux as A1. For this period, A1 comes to 10.57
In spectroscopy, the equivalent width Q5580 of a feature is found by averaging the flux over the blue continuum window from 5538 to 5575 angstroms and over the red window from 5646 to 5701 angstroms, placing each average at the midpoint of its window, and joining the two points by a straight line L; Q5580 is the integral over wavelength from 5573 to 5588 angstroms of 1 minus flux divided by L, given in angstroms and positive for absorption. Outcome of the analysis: 0.3 angstroms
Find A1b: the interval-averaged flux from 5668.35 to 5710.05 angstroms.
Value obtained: 12.2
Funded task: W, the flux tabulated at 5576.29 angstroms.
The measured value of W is 12.39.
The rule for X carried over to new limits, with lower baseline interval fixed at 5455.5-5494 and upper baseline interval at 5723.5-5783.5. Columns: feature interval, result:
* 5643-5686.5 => 0.51 angstroms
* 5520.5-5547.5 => 0.51 angstroms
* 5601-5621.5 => 0.29 angstroms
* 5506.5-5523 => 0.33 angstroms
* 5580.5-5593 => 0.40 angstroms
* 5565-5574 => 0.32 angstroms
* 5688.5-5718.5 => 0.39 angstroms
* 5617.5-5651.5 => 0.20 angstroms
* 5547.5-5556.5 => -0.01 angstroms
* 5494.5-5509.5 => 0.43 angstroms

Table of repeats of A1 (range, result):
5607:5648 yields 10.87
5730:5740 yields 11.76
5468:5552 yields 11.44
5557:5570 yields 11.62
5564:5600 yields 11.17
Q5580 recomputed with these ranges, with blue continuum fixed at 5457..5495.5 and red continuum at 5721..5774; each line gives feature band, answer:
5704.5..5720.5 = 0.42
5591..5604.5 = 0.32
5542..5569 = 0.23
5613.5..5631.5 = 0.45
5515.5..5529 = 0.38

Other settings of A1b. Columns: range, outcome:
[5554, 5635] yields 12.3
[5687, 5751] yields 12.1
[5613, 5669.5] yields 12.2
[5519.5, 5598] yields 12.5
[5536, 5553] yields 12.7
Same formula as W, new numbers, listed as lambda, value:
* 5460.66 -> 13.72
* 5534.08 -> 13.19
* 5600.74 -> 11.9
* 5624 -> 11.82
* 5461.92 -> 13.29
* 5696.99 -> 12.05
